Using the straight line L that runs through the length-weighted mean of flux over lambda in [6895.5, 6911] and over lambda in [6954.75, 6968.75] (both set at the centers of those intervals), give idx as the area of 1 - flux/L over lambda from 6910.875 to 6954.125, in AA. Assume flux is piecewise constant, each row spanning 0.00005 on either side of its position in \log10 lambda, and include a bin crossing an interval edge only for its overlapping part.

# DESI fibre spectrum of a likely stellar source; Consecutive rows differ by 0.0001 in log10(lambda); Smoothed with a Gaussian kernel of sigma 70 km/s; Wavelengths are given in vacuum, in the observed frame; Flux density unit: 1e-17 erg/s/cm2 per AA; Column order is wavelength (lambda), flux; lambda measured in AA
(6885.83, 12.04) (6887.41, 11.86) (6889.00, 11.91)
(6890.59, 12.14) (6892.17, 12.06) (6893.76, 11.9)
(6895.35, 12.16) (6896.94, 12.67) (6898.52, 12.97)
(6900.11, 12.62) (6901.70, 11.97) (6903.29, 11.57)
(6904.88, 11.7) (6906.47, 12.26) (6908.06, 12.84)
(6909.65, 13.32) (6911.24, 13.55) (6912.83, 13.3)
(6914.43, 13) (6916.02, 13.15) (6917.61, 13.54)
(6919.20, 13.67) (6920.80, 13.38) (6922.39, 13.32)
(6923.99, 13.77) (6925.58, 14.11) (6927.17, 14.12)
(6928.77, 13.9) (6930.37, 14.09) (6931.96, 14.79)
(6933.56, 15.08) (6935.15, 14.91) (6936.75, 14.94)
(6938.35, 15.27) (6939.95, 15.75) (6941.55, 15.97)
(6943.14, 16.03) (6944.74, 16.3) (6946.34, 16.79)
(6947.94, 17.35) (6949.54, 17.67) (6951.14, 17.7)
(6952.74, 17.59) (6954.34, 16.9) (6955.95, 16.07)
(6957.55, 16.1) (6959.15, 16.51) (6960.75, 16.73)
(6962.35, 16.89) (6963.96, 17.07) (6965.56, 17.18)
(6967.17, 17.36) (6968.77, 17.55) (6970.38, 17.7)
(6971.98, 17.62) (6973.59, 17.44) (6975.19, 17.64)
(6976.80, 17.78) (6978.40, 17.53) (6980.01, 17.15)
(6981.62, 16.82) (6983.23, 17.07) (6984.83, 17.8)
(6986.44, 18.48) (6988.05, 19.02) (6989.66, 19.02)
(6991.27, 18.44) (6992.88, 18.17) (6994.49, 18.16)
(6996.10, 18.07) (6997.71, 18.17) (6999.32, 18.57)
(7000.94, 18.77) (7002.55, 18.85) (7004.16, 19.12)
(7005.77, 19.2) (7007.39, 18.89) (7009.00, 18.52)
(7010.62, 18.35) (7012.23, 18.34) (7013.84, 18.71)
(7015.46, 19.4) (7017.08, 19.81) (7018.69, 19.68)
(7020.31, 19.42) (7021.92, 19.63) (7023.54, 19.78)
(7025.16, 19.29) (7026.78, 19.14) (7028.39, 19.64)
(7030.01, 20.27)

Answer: -0.9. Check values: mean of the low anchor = 12.5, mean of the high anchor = 16.8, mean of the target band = 15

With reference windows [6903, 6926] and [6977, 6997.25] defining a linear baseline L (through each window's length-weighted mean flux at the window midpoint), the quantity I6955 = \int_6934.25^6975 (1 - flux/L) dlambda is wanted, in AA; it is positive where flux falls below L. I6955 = -2.4 AA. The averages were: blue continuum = 13.1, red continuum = 18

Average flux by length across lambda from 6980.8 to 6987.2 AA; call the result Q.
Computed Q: 17.5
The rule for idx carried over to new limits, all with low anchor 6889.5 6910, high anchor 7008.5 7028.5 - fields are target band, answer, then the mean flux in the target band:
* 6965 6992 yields -1.4 AA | 17.7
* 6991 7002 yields -0.3 AA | 18.3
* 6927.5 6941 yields -0.5 AA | 14.8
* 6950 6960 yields -0.9 AA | 16.8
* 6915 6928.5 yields -0.1 AA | 13.6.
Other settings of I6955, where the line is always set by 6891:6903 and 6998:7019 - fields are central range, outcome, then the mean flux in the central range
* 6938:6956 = -1.66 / 16.7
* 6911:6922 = 0.08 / 13.4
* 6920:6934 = 0.05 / 14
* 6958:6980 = -0.96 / 17.3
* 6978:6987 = -0.04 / 17.4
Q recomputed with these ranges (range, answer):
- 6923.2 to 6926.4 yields 14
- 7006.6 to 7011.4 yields 18.6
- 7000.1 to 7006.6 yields 19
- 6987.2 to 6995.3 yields 18.6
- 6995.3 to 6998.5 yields 18.1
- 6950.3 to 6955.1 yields 17.4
